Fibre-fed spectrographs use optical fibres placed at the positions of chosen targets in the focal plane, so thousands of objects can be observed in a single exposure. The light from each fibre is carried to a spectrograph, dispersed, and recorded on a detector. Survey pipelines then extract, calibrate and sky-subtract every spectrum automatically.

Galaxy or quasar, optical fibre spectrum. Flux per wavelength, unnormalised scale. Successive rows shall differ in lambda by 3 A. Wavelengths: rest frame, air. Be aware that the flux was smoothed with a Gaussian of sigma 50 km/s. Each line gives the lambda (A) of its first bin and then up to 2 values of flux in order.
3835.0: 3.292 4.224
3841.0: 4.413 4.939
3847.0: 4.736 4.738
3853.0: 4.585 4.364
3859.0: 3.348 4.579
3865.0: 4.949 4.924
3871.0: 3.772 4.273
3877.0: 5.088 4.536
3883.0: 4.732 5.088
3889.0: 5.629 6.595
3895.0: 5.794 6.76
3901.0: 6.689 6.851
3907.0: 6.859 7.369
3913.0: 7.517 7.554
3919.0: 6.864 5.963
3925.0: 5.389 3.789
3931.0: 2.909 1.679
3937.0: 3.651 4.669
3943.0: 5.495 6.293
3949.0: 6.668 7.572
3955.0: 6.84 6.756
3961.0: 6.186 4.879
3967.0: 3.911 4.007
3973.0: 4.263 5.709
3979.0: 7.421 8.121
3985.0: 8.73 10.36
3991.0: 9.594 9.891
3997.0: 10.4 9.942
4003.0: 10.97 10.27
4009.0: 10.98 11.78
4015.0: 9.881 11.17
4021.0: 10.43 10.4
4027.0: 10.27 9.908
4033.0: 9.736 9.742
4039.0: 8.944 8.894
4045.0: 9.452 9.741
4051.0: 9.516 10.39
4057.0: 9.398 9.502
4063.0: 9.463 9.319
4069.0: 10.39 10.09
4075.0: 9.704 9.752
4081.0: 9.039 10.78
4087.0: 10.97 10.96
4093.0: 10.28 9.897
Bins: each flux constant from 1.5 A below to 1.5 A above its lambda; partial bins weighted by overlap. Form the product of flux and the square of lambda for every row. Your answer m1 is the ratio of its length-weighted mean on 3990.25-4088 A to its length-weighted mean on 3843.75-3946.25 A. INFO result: 2.06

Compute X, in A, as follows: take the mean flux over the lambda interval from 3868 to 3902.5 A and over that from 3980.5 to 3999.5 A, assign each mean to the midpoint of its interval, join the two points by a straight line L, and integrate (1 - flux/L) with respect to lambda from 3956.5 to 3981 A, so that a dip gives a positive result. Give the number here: 9.13 A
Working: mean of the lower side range 5.34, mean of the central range 5.45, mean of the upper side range 9.54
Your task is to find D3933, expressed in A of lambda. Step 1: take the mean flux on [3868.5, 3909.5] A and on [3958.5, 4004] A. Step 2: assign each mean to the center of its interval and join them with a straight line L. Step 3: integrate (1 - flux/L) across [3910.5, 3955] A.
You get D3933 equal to 6.8 A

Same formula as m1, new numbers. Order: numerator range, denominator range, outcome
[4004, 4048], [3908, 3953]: 1.91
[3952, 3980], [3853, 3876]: 1.36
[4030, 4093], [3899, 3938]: 1.86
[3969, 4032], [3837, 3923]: 1.82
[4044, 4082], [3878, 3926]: 1.68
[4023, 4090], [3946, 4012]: 1.30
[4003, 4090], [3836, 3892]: 2.36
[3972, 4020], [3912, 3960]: 1.74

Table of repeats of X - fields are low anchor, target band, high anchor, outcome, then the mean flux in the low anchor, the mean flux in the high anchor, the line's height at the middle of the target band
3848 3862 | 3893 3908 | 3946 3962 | -3.1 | 4.31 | 6.78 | 5.44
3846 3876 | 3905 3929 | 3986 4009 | 1.0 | 4.43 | 10.2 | 6.81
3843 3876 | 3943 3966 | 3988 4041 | 4.8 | 4.48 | 10.2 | 8.01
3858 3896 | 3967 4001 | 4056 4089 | -0.7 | 4.88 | 9.88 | 7.61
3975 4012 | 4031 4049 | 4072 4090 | 0.8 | 9.51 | 10.1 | 9.84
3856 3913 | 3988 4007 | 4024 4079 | -4.2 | 5.46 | 9.7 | 8.33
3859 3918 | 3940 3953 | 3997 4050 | 2.4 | 5.71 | 10.1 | 7.62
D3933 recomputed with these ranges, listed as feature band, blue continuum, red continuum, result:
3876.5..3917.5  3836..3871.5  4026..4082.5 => -4.63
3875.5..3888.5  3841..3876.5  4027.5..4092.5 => 0.47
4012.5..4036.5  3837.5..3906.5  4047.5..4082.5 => -4.32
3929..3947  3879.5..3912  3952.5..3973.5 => 5.16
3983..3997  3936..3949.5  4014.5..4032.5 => -2.39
